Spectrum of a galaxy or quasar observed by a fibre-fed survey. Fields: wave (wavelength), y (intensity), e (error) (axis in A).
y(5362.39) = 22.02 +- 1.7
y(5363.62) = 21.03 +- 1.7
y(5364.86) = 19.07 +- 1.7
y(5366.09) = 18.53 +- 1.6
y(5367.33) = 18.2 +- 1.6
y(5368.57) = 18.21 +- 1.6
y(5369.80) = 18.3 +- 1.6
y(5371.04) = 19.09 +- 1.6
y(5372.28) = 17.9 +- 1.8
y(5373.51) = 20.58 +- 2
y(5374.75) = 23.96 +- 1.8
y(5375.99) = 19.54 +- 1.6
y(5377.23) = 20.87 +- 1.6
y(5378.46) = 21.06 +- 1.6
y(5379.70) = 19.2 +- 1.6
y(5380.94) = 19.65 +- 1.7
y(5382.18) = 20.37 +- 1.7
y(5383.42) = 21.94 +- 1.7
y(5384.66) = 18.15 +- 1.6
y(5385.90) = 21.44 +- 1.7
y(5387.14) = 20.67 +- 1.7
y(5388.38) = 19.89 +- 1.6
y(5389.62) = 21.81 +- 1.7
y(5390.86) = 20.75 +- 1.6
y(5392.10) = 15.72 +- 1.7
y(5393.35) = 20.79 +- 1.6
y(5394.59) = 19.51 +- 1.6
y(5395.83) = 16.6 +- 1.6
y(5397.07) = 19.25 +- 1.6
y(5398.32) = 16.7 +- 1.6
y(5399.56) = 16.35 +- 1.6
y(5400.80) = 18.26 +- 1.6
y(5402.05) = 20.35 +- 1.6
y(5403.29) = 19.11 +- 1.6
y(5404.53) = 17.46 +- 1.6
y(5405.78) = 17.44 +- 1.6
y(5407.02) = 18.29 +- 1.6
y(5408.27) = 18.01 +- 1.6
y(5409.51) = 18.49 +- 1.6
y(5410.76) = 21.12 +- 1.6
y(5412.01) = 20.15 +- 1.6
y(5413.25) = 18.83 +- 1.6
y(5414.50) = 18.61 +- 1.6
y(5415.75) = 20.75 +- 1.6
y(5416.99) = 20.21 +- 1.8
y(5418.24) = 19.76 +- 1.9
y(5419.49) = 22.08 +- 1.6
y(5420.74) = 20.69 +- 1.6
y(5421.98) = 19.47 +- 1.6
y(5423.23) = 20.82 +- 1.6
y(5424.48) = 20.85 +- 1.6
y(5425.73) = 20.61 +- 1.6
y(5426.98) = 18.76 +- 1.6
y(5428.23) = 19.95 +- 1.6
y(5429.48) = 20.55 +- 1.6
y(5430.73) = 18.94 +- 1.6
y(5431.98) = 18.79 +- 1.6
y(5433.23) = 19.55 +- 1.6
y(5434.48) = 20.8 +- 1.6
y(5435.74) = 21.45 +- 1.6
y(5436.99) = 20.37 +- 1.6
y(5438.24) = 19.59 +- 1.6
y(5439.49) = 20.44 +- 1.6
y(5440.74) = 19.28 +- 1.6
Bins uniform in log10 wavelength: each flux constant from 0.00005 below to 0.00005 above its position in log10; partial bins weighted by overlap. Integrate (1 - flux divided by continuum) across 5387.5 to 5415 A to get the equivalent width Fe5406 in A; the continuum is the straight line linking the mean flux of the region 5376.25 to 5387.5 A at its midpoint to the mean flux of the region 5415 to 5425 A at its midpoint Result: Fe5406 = 2.2 A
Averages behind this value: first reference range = 20.3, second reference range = 20.6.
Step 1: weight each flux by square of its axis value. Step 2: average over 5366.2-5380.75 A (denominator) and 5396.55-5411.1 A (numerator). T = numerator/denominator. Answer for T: 0.9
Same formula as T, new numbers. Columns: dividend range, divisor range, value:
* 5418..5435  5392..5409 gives 1.12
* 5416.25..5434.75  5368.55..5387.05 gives 1.02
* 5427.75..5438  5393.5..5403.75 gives 1.10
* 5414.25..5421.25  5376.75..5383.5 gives 1.02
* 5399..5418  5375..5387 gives 0.94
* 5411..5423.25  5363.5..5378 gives 1.05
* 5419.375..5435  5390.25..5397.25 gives 1.09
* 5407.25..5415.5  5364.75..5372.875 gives 1.06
